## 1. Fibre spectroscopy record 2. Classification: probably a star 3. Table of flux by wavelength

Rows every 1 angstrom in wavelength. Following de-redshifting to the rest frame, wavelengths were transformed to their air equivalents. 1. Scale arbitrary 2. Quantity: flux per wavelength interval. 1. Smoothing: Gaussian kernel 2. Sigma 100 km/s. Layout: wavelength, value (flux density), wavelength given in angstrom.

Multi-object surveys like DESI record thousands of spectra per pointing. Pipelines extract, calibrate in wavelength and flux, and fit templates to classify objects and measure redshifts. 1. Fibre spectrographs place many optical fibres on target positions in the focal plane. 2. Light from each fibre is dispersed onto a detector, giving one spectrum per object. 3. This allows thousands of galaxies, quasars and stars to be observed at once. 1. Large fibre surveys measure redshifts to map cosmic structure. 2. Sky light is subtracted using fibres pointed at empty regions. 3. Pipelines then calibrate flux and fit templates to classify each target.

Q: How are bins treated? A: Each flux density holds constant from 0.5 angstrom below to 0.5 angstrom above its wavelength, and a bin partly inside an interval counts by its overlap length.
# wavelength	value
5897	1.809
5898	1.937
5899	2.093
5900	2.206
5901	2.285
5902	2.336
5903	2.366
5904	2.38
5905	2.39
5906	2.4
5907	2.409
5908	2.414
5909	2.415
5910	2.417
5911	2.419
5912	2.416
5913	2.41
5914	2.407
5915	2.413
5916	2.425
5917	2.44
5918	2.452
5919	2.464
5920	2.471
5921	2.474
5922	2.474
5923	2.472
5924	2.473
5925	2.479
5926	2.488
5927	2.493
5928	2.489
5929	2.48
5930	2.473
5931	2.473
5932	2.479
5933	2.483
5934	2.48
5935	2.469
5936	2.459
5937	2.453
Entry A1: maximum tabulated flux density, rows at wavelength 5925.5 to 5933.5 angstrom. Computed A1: 2.493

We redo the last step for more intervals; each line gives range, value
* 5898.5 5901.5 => 2.285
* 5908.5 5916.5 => 2.425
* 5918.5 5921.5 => 2.474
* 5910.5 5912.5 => 2.419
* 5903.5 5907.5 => 2.409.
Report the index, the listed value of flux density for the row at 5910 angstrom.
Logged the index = 2.417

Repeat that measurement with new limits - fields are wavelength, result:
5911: 2.419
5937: 2.453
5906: 2.4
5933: 2.483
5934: 2.48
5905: 2.39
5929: 2.48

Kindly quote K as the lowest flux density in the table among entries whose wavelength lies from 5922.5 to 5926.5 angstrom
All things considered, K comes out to 2.472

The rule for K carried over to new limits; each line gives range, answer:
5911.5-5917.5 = 2.407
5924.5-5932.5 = 2.473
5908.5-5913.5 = 2.41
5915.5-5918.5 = 2.425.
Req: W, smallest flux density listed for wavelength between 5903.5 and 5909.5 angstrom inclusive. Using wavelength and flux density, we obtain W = 2.38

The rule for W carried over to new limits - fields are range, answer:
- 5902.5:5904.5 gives 2.366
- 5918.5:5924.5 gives 2.464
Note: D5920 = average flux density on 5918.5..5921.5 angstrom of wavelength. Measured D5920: 2.47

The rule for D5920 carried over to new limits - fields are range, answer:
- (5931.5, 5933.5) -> 2.48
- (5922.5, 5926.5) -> 2.48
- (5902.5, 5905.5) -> 2.38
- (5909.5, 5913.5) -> 2.42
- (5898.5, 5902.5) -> 2.23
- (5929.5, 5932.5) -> 2.48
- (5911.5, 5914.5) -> 2.41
